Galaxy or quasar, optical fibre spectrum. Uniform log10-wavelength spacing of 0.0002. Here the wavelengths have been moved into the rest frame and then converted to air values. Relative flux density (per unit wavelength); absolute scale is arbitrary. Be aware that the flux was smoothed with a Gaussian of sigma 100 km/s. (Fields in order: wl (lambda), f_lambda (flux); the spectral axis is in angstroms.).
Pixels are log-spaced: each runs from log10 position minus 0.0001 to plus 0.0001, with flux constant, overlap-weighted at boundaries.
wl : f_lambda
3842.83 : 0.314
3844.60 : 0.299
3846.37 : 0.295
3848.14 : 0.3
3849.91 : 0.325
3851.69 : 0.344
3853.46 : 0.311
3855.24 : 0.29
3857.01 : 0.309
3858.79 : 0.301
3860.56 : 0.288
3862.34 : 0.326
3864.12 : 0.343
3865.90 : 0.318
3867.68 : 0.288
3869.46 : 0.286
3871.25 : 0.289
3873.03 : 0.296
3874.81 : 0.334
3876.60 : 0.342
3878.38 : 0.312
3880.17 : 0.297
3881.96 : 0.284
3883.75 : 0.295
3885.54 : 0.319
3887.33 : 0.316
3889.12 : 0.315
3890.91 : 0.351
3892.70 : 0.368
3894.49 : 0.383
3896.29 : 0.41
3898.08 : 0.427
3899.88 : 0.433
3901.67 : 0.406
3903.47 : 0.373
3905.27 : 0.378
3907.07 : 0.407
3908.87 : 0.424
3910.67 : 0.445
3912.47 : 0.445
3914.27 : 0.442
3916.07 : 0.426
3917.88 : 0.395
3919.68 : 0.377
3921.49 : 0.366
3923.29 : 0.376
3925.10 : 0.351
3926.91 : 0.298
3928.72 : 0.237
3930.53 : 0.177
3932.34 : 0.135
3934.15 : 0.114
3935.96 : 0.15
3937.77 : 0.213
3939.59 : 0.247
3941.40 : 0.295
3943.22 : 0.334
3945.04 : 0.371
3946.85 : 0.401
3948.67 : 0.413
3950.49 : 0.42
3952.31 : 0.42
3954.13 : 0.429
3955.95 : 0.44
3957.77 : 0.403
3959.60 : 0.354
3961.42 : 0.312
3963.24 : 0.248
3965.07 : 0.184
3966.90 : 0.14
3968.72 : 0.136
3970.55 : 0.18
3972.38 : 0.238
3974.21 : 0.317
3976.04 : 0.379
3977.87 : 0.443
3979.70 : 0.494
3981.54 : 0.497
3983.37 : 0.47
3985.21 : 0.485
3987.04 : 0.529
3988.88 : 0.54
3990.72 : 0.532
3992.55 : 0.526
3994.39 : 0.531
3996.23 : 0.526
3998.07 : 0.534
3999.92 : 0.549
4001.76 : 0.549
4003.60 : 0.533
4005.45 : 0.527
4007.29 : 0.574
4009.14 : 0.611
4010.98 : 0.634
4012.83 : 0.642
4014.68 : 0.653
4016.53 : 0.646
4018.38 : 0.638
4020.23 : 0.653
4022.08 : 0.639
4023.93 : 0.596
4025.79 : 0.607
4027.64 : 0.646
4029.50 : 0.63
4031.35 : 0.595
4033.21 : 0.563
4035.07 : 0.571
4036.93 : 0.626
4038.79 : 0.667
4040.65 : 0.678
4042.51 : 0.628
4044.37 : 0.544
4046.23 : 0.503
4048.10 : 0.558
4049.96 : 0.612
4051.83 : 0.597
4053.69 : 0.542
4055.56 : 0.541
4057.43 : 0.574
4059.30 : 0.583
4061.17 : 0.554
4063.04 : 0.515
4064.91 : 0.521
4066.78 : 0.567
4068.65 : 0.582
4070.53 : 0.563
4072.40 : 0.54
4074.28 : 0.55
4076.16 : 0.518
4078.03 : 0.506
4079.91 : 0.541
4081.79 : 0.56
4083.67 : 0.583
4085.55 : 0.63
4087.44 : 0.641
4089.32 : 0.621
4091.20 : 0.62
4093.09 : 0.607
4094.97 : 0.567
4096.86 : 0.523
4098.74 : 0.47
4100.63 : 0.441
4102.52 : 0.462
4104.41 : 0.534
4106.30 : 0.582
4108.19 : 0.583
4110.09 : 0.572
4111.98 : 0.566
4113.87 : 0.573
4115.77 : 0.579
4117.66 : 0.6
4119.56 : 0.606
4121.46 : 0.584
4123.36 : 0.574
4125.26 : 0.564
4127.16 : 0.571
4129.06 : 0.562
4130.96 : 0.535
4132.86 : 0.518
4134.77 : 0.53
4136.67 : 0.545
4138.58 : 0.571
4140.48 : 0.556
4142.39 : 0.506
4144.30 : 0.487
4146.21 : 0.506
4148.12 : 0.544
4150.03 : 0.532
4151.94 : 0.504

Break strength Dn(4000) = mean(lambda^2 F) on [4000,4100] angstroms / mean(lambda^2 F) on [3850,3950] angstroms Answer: 1.9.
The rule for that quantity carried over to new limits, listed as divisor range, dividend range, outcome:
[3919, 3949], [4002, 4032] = 2.26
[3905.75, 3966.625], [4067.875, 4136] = 1.83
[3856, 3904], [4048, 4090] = 1.86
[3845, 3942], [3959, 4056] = 1.68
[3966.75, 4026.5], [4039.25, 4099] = 1.16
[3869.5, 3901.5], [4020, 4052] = 1.92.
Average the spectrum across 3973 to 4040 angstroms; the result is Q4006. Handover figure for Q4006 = 0.559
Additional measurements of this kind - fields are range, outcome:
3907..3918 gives 0.43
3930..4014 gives 0.398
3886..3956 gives 0.35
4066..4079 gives 0.546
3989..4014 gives 0.559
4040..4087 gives 0.564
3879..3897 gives 0.333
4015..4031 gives 0.631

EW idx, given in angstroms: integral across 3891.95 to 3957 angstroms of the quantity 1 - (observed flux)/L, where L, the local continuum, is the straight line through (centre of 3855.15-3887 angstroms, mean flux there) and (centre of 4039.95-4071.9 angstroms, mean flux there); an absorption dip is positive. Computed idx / 4.3 angstroms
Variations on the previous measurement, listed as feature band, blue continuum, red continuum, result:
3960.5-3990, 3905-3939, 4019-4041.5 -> 7.8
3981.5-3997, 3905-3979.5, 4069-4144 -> -5.0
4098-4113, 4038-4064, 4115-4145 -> 0.9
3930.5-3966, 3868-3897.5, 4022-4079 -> 10.0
